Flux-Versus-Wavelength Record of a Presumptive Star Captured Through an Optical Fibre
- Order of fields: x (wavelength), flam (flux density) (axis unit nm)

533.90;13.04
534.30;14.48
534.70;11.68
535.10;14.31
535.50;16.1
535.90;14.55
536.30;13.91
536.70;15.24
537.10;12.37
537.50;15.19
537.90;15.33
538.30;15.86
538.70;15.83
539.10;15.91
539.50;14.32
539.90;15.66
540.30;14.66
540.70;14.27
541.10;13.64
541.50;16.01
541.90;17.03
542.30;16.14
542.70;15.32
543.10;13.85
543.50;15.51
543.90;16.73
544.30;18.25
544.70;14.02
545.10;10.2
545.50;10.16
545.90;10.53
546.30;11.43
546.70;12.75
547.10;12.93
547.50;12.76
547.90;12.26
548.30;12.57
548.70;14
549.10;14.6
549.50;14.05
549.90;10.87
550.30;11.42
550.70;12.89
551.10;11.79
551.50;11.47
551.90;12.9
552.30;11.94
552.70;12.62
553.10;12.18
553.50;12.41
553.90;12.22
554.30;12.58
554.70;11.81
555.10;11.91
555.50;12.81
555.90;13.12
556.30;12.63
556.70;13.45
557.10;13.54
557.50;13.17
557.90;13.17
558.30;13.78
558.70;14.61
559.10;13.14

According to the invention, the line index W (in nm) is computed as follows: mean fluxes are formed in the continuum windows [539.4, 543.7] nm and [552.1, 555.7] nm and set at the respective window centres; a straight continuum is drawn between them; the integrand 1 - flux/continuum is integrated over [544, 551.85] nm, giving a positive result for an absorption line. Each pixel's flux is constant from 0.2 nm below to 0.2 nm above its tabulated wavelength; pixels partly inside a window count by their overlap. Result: 0.59 nm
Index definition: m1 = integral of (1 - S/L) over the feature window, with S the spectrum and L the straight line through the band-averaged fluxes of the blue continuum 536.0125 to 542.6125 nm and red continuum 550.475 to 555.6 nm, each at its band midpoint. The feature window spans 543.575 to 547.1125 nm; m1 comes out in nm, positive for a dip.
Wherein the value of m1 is 0.20 nm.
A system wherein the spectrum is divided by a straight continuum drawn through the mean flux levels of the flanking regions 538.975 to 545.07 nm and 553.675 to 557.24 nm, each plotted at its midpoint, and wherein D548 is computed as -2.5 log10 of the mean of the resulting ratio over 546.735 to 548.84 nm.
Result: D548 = 0.10 mag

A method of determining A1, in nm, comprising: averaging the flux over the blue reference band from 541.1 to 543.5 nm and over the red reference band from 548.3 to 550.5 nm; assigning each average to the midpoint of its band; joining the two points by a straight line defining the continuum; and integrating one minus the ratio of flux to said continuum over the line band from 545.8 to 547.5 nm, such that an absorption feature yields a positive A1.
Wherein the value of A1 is 0.22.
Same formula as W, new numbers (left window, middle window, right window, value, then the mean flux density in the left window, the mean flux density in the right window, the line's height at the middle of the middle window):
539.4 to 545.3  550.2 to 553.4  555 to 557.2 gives 0.33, 15.1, 12.9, 13.6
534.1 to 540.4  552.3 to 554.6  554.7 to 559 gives 0.19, 14.7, 13.2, 13.4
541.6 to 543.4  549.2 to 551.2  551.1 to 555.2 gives 0.12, 15.6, 12.2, 13.1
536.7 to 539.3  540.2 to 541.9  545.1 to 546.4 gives -0.21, 15.1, 10.6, 13.3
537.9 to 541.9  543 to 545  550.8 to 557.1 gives -0.15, 15.2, 12.4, 14.4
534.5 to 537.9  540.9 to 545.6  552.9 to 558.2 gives -0.39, 14.2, 12.7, 13.7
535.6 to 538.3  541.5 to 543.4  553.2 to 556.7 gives -0.23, 14.6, 12.5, 14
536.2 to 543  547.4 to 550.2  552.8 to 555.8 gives 0.08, 15.1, 12.3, 13.4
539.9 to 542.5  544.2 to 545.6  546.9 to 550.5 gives 0.11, 15.3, 12.8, 14.1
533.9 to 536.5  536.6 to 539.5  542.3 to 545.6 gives -0.17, 14.1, 14.5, 14.2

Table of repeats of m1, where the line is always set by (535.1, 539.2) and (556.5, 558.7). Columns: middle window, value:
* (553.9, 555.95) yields 0.20 nm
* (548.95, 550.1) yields 0.08 nm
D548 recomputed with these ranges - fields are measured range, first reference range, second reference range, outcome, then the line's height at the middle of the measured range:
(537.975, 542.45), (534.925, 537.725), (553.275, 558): -0.089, 14.2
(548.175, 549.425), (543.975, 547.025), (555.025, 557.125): -0.088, 12.7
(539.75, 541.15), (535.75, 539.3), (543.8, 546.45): -0.035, 14.2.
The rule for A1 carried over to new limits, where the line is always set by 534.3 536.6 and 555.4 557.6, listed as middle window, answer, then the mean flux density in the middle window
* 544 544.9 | -0.161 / 16.2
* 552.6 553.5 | 0.063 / 12.4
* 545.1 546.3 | 0.278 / 10.5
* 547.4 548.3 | 0.071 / 12.5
